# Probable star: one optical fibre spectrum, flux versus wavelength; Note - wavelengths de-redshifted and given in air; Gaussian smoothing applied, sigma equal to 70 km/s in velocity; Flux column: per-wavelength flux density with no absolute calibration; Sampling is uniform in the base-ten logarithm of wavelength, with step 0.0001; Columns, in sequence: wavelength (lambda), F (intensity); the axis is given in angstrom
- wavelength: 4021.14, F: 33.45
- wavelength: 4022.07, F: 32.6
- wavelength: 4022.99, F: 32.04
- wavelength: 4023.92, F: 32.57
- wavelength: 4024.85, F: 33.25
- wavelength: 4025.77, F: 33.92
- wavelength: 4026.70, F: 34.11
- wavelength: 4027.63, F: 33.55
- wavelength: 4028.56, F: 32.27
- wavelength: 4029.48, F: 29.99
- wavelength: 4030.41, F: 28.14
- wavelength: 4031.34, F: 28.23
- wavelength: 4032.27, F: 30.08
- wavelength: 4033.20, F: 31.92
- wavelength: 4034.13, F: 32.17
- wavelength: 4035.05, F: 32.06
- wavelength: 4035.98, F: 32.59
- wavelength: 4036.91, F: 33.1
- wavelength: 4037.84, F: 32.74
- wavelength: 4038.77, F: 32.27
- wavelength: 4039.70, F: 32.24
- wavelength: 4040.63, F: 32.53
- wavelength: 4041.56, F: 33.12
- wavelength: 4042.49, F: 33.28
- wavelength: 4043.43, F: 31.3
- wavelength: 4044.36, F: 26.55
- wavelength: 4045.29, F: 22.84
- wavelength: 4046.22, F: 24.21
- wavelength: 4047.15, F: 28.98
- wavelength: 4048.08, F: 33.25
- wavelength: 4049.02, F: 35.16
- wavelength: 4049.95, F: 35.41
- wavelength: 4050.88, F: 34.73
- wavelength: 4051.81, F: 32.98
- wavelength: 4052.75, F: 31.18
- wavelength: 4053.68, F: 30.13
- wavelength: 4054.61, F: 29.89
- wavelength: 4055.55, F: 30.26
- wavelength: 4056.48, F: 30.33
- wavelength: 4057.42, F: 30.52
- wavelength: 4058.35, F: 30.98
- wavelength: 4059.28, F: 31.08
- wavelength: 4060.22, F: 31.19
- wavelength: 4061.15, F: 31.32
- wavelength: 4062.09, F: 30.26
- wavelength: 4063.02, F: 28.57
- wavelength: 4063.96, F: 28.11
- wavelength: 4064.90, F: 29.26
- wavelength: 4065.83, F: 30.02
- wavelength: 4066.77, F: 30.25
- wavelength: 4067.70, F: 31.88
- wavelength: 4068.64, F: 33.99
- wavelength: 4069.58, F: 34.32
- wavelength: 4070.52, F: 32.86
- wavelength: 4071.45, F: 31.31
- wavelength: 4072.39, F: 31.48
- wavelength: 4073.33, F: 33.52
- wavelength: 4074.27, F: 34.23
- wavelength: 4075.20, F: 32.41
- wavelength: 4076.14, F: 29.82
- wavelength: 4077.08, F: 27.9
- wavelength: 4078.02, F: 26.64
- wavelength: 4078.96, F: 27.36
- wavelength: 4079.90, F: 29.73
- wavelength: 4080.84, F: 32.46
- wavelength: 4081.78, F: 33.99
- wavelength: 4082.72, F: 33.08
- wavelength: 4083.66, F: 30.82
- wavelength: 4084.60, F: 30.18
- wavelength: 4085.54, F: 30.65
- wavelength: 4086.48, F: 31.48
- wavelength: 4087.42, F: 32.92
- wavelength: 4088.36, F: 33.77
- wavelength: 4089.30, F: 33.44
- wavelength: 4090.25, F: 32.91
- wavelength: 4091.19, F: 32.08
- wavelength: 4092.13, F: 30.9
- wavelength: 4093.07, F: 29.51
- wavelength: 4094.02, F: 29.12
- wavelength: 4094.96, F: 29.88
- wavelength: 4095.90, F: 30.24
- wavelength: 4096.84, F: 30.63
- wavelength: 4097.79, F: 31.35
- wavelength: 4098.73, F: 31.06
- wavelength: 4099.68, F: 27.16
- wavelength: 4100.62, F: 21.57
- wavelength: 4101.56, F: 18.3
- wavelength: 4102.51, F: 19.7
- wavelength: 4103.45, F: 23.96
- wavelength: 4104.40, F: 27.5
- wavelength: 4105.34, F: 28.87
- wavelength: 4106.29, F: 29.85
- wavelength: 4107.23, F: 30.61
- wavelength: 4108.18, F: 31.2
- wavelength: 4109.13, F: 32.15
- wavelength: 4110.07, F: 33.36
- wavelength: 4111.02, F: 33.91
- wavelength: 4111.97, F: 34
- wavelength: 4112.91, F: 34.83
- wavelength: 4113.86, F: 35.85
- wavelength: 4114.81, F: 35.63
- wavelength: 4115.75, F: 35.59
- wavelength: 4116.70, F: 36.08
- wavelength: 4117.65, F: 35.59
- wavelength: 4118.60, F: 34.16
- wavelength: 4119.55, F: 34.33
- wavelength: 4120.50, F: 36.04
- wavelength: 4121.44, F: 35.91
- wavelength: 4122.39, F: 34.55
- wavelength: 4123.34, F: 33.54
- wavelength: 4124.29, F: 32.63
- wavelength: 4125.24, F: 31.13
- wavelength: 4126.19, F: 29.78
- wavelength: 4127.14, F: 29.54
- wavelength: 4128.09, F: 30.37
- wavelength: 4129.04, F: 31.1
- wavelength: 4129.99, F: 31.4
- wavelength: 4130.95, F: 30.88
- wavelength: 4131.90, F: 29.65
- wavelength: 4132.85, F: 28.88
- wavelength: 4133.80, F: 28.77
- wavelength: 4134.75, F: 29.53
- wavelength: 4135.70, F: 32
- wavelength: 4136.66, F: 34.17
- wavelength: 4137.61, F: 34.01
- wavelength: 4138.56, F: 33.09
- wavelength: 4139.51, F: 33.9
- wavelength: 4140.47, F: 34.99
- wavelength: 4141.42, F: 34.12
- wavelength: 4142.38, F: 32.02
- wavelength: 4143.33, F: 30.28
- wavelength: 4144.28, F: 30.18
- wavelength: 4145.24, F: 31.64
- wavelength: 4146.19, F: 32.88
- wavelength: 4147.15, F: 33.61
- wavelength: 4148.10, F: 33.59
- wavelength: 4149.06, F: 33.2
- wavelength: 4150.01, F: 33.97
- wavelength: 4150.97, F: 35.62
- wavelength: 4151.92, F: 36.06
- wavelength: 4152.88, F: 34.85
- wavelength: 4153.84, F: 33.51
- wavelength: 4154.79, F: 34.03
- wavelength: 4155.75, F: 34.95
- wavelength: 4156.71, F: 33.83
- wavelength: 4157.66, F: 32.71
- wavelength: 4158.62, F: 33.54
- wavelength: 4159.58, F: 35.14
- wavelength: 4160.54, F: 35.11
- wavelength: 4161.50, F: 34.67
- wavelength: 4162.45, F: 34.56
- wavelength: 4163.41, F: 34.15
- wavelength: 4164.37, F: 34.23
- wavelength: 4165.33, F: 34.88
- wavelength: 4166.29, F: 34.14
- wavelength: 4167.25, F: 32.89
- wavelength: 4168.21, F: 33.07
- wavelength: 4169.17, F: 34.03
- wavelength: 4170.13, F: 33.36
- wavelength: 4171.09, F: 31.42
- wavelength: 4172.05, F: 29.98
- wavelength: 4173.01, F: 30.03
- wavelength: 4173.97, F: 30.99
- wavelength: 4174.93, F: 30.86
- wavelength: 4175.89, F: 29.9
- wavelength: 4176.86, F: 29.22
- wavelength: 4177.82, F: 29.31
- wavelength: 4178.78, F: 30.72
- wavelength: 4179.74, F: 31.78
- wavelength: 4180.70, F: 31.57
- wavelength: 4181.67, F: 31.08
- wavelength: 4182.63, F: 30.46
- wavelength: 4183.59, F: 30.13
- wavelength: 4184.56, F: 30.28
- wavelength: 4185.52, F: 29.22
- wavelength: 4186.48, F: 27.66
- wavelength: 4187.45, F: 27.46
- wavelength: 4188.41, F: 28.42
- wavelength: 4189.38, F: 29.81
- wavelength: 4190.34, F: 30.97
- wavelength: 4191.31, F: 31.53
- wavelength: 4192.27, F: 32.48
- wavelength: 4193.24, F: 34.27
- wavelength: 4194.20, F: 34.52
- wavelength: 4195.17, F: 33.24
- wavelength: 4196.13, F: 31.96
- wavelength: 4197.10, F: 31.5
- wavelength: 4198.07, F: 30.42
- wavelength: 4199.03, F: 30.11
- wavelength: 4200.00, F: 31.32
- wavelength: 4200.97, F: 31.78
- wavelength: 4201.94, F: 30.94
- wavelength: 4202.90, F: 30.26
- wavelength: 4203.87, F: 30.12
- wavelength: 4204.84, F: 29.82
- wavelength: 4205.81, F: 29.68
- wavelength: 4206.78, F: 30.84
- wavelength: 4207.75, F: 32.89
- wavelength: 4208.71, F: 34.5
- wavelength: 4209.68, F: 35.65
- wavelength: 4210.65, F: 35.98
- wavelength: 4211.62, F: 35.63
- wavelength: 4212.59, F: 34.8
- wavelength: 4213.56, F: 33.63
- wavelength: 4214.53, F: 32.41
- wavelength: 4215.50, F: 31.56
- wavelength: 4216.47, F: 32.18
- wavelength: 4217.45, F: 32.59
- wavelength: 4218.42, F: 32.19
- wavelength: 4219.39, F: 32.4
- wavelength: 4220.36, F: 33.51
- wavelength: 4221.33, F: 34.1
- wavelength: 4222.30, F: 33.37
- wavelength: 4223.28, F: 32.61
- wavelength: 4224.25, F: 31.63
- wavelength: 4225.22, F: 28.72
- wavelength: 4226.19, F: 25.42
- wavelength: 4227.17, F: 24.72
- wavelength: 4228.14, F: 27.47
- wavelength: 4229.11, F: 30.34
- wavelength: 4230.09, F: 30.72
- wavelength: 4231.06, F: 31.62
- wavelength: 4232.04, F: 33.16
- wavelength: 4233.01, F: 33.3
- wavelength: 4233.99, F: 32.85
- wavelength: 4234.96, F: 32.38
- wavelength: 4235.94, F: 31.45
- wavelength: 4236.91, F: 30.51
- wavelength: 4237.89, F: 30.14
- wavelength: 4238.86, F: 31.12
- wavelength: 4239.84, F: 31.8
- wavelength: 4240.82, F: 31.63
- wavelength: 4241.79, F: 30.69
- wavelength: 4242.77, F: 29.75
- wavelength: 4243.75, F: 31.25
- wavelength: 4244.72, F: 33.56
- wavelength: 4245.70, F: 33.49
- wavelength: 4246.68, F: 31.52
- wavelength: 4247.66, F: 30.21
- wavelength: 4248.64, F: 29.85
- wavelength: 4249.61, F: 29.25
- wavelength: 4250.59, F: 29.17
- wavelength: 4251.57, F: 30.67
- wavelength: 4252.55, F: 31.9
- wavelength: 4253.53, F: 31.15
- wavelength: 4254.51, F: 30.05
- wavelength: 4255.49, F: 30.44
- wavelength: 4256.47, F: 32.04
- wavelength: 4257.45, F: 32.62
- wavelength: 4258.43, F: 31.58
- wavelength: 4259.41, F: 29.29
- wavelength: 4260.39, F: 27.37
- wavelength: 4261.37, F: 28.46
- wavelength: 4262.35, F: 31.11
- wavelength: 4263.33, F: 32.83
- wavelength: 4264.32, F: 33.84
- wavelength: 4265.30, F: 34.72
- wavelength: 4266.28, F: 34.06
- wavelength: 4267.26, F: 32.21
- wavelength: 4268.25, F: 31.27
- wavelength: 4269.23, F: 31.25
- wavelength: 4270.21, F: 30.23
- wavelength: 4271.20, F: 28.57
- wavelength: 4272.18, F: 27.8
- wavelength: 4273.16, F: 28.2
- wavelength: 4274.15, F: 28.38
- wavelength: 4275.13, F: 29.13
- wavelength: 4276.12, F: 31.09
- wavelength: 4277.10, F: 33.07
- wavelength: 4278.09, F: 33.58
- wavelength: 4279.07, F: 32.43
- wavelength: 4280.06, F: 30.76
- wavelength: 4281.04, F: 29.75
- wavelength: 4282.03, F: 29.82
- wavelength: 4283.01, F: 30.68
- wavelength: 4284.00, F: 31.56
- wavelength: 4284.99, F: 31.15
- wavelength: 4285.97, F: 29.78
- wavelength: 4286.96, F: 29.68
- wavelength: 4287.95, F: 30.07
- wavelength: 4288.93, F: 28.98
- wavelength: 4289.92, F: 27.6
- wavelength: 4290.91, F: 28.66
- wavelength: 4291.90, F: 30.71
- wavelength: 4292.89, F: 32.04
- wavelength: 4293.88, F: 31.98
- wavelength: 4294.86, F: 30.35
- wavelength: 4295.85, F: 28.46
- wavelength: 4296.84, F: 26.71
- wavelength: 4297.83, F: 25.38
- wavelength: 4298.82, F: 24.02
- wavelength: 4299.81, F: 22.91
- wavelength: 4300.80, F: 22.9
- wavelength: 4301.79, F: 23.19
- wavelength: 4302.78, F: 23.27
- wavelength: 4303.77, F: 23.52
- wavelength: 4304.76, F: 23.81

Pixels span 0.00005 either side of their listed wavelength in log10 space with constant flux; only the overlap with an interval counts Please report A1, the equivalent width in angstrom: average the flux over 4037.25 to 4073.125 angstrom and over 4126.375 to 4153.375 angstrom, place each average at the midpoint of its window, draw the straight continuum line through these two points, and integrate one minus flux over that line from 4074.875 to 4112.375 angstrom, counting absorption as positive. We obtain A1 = 2.1 angstrom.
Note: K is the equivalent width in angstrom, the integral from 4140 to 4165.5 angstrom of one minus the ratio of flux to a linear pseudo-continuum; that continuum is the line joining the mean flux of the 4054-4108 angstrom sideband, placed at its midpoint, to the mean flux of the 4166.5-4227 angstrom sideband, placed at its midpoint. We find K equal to -2.3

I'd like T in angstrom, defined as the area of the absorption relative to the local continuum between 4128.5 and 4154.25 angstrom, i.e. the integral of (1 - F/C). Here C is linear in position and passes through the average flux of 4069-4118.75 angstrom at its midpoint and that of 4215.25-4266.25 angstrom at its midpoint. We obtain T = -1.2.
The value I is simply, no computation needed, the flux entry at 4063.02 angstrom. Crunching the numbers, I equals 28.57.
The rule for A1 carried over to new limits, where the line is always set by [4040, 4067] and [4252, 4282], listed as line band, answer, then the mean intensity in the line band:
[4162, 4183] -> -0.8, 31.9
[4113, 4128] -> -1.6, 33.9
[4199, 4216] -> -0.8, 32.4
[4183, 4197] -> 0.0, 30.9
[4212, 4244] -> -0.5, 31.4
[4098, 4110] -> 1.4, 27.2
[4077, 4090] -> -0.2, 31.1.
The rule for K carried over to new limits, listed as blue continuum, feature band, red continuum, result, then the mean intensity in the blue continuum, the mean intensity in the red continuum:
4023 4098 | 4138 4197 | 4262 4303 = -3.68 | 31.2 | 29.7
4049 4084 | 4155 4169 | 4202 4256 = -1.22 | 31.3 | 31.5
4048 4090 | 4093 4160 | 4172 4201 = -1.70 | 31.4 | 30.7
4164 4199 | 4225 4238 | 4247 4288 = 0.31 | 31.3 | 30.7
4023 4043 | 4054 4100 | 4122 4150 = 1.51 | 32.1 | 31.9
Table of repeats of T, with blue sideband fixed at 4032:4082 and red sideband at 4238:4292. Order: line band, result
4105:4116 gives -0.70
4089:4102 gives 0.81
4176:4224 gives -1.27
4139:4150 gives -0.66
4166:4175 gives -0.34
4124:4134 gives 0.20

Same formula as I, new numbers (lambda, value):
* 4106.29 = 29.85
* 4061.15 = 31.32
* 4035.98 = 32.59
